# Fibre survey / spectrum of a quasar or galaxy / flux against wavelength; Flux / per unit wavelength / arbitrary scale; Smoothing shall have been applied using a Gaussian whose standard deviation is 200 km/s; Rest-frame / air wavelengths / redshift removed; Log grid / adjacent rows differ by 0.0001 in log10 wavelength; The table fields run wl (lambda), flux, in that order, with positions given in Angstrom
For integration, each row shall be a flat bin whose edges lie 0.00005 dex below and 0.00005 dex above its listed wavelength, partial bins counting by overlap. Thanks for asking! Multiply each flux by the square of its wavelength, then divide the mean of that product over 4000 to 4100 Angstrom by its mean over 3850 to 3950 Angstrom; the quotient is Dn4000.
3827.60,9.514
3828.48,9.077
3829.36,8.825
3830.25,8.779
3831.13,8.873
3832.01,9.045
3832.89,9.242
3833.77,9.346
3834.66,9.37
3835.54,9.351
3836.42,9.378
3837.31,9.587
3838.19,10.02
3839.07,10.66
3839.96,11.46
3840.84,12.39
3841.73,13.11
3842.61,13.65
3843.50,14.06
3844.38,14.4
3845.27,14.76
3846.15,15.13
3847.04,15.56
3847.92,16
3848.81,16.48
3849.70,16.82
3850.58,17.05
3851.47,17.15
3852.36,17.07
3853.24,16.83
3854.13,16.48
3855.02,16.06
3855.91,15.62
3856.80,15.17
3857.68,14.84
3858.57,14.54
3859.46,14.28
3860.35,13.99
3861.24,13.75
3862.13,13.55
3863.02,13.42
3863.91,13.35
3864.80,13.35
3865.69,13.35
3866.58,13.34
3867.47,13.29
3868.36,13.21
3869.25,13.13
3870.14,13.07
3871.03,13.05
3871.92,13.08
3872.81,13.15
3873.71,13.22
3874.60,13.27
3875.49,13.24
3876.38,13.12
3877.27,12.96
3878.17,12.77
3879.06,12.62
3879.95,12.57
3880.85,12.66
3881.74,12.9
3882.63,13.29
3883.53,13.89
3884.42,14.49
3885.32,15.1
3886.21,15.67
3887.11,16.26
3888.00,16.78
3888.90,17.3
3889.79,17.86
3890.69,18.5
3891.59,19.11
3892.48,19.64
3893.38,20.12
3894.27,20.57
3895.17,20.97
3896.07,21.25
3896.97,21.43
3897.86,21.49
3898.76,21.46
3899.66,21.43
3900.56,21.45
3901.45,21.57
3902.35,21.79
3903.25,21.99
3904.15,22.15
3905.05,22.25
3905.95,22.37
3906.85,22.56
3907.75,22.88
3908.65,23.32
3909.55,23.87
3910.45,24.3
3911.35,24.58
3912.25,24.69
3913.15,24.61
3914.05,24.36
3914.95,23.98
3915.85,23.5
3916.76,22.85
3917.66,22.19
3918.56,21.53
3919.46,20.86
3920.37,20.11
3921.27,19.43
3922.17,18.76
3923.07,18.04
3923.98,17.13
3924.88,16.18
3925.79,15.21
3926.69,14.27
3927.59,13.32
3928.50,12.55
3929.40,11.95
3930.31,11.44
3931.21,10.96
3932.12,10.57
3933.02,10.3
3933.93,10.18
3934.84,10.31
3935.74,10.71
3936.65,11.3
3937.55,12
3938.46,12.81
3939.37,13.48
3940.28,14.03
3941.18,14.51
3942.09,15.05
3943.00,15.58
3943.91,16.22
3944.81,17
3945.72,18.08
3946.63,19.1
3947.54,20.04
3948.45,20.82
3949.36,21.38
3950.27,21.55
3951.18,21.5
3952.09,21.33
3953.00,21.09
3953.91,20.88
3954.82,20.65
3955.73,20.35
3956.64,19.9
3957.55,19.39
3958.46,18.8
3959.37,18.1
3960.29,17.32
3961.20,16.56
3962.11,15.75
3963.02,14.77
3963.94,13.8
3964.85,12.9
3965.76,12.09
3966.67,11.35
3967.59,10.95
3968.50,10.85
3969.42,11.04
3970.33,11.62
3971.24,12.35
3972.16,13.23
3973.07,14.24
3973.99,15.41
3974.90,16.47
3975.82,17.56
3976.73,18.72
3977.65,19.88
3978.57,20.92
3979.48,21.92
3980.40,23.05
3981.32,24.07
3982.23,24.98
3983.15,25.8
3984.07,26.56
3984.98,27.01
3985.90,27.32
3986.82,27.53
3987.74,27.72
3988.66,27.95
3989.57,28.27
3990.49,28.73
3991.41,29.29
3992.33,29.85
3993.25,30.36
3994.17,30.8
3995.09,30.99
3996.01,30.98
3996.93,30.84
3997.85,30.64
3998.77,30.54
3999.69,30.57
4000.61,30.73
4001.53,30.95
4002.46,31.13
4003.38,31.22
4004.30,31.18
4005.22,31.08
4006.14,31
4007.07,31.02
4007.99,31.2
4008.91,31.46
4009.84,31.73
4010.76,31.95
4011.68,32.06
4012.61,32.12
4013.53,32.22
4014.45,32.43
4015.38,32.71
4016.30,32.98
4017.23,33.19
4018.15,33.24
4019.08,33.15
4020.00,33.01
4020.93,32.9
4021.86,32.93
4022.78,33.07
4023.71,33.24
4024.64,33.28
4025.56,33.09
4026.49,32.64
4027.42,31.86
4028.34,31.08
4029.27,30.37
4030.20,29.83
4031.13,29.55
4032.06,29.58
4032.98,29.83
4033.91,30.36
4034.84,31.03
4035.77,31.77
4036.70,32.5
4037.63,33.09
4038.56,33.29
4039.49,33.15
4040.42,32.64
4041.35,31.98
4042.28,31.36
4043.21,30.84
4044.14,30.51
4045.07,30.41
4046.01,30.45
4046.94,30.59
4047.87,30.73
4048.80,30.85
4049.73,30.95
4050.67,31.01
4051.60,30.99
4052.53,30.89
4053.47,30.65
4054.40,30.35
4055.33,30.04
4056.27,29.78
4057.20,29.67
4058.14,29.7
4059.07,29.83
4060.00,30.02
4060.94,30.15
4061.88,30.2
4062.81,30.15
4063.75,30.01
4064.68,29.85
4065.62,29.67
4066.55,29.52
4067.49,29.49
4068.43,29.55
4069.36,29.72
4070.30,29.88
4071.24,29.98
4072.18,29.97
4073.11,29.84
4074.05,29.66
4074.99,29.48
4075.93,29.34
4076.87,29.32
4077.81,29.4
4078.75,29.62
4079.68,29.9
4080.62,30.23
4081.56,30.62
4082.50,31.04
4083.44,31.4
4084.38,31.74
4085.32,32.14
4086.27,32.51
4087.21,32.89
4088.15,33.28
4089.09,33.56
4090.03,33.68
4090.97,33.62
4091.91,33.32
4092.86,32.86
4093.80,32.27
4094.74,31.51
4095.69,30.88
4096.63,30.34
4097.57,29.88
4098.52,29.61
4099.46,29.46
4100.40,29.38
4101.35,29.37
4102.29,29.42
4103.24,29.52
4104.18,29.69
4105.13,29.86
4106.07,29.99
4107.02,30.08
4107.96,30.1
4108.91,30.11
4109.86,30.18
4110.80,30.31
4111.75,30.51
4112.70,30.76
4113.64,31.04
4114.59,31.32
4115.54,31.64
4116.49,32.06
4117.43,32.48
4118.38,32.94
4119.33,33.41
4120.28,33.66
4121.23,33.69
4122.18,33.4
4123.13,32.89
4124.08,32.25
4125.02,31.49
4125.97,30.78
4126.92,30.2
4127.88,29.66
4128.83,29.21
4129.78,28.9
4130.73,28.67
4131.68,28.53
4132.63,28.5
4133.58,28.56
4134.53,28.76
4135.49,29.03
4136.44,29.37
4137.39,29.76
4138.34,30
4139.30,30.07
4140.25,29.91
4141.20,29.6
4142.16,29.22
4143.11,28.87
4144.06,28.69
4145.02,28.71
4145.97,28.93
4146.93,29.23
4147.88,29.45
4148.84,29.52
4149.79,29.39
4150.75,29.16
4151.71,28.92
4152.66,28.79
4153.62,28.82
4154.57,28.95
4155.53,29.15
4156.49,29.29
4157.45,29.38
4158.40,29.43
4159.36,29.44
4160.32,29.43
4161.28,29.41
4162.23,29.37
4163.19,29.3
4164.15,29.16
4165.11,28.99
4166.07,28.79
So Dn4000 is 2.0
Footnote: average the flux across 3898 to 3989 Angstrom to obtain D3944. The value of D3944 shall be 18.5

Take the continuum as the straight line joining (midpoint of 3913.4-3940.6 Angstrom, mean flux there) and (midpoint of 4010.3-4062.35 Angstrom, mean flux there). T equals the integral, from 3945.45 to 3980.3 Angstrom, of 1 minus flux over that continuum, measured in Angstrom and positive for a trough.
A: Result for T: 5.9 Angstrom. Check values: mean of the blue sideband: 15.9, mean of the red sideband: 31.5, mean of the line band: 17.2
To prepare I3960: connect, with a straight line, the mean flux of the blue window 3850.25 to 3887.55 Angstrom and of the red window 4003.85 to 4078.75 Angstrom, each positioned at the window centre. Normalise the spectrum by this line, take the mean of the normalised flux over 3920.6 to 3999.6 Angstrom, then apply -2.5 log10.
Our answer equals 0.23 mag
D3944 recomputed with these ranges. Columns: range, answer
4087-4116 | 31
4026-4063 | 30.9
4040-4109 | 30.6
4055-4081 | 29.8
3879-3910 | 19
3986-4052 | 31.2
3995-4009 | 31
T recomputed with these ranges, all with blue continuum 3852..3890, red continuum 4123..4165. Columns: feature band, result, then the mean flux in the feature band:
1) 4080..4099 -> -3.9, 31.8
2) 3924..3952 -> 4.8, 14.9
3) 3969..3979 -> 2.2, 15.6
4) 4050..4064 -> -3.2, 30.2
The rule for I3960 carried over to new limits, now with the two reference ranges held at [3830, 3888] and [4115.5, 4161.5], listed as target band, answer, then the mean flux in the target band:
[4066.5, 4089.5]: -0.16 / 30.6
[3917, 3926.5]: -0.11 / 18.9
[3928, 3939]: 0.50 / 11.3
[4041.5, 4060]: -0.23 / 30.5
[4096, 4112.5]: -0.07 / 29.9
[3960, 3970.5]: 0.43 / 13.2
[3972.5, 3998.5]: -0.20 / 25.3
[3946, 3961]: -0.06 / 20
